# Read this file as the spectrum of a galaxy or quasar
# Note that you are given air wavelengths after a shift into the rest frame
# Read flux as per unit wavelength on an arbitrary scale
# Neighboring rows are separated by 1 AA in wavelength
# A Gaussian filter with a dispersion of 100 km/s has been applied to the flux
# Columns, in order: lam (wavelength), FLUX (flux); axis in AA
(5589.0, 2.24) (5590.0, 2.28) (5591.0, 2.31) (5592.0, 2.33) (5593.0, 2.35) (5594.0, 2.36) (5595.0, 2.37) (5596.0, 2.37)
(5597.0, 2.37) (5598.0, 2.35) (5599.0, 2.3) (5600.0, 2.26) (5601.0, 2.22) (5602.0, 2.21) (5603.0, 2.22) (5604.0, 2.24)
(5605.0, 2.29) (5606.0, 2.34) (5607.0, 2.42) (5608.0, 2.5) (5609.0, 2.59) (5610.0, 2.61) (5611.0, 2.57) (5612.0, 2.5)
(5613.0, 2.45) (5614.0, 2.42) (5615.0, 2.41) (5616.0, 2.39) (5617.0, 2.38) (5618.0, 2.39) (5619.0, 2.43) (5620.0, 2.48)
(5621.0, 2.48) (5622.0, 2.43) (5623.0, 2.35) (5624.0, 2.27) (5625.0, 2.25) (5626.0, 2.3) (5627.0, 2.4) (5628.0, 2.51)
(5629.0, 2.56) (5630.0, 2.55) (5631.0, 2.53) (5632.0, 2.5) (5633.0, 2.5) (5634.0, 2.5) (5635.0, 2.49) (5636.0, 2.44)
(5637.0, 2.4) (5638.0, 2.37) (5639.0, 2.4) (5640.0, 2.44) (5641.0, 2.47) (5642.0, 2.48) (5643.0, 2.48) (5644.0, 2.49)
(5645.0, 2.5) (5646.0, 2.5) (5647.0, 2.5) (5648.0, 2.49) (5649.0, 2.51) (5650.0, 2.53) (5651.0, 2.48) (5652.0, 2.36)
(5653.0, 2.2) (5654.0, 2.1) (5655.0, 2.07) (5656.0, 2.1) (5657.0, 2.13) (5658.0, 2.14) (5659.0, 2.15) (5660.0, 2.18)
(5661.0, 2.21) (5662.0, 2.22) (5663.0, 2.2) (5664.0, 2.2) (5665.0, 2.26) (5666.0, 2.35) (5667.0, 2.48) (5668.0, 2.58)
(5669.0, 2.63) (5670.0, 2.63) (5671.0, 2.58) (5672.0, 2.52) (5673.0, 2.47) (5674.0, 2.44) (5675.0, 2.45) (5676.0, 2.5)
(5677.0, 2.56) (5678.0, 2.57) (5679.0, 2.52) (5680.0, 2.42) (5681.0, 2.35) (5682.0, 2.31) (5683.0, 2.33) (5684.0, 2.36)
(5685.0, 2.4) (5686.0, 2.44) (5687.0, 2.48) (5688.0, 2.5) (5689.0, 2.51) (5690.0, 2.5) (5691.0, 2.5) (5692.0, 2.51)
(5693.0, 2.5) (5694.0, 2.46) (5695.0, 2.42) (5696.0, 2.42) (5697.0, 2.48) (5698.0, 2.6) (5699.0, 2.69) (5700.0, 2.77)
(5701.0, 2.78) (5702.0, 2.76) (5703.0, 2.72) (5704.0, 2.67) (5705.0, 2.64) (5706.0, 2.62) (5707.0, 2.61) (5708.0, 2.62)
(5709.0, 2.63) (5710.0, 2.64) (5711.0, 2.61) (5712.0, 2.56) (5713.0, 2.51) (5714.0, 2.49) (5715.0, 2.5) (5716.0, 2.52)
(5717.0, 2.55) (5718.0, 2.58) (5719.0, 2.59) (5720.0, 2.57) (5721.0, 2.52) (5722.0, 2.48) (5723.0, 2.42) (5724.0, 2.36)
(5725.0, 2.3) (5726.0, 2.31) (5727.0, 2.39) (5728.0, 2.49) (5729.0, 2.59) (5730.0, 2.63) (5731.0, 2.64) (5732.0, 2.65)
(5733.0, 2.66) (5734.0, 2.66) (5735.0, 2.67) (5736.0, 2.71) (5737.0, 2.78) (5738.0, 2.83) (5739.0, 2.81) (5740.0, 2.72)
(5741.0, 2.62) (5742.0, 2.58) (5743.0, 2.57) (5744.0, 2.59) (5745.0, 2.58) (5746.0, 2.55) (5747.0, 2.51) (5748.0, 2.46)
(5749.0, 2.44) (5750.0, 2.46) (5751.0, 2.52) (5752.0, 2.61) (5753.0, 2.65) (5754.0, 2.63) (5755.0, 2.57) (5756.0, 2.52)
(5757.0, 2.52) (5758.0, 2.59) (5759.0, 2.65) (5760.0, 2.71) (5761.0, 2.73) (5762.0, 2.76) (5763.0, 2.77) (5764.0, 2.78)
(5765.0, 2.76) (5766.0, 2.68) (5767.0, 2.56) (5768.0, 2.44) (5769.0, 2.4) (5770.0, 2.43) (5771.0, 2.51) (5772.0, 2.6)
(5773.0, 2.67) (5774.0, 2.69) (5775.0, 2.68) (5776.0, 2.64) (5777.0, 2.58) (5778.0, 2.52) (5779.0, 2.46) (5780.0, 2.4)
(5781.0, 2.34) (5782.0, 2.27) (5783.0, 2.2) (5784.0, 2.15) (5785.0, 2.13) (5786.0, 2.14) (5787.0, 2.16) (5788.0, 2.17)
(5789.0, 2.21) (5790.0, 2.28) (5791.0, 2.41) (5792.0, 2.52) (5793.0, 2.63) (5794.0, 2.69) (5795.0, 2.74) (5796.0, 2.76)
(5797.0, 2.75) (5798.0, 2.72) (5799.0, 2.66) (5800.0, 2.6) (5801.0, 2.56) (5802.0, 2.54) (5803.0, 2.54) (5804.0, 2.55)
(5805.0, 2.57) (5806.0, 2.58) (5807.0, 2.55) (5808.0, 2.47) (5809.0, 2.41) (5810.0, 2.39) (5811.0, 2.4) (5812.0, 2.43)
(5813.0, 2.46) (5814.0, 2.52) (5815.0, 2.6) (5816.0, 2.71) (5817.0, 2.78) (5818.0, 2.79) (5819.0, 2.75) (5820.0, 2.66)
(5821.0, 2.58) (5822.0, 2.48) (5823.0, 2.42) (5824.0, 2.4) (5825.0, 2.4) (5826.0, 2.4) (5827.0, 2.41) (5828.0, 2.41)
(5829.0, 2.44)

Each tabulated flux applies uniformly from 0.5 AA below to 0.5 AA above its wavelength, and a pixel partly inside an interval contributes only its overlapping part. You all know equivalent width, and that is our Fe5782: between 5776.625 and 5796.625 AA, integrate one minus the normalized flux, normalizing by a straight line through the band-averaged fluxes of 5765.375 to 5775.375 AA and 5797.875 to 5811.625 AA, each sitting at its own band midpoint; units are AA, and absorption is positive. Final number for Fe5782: 1.3 AA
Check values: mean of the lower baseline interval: 2.57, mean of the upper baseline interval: 2.53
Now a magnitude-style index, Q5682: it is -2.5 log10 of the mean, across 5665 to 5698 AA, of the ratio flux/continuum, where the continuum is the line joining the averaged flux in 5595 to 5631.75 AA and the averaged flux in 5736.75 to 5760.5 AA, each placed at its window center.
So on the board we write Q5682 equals 0.01 mag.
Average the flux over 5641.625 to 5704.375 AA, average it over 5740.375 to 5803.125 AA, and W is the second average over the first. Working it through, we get 1.0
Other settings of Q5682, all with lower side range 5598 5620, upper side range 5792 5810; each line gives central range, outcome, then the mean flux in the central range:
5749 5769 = -0.03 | 2.62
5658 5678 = 0.02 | 2.4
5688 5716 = -0.04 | 2.58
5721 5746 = -0.02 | 2.58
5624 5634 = -0.02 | 2.45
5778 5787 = 0.14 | 2.27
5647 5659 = 0.07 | 2.29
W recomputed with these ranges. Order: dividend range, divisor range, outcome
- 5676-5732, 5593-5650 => 1.04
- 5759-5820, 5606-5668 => 1.06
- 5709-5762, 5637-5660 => 1.09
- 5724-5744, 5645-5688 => 1.09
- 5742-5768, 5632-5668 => 1.10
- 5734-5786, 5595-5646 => 1.06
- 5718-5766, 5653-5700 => 1.08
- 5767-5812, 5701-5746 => 0.96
